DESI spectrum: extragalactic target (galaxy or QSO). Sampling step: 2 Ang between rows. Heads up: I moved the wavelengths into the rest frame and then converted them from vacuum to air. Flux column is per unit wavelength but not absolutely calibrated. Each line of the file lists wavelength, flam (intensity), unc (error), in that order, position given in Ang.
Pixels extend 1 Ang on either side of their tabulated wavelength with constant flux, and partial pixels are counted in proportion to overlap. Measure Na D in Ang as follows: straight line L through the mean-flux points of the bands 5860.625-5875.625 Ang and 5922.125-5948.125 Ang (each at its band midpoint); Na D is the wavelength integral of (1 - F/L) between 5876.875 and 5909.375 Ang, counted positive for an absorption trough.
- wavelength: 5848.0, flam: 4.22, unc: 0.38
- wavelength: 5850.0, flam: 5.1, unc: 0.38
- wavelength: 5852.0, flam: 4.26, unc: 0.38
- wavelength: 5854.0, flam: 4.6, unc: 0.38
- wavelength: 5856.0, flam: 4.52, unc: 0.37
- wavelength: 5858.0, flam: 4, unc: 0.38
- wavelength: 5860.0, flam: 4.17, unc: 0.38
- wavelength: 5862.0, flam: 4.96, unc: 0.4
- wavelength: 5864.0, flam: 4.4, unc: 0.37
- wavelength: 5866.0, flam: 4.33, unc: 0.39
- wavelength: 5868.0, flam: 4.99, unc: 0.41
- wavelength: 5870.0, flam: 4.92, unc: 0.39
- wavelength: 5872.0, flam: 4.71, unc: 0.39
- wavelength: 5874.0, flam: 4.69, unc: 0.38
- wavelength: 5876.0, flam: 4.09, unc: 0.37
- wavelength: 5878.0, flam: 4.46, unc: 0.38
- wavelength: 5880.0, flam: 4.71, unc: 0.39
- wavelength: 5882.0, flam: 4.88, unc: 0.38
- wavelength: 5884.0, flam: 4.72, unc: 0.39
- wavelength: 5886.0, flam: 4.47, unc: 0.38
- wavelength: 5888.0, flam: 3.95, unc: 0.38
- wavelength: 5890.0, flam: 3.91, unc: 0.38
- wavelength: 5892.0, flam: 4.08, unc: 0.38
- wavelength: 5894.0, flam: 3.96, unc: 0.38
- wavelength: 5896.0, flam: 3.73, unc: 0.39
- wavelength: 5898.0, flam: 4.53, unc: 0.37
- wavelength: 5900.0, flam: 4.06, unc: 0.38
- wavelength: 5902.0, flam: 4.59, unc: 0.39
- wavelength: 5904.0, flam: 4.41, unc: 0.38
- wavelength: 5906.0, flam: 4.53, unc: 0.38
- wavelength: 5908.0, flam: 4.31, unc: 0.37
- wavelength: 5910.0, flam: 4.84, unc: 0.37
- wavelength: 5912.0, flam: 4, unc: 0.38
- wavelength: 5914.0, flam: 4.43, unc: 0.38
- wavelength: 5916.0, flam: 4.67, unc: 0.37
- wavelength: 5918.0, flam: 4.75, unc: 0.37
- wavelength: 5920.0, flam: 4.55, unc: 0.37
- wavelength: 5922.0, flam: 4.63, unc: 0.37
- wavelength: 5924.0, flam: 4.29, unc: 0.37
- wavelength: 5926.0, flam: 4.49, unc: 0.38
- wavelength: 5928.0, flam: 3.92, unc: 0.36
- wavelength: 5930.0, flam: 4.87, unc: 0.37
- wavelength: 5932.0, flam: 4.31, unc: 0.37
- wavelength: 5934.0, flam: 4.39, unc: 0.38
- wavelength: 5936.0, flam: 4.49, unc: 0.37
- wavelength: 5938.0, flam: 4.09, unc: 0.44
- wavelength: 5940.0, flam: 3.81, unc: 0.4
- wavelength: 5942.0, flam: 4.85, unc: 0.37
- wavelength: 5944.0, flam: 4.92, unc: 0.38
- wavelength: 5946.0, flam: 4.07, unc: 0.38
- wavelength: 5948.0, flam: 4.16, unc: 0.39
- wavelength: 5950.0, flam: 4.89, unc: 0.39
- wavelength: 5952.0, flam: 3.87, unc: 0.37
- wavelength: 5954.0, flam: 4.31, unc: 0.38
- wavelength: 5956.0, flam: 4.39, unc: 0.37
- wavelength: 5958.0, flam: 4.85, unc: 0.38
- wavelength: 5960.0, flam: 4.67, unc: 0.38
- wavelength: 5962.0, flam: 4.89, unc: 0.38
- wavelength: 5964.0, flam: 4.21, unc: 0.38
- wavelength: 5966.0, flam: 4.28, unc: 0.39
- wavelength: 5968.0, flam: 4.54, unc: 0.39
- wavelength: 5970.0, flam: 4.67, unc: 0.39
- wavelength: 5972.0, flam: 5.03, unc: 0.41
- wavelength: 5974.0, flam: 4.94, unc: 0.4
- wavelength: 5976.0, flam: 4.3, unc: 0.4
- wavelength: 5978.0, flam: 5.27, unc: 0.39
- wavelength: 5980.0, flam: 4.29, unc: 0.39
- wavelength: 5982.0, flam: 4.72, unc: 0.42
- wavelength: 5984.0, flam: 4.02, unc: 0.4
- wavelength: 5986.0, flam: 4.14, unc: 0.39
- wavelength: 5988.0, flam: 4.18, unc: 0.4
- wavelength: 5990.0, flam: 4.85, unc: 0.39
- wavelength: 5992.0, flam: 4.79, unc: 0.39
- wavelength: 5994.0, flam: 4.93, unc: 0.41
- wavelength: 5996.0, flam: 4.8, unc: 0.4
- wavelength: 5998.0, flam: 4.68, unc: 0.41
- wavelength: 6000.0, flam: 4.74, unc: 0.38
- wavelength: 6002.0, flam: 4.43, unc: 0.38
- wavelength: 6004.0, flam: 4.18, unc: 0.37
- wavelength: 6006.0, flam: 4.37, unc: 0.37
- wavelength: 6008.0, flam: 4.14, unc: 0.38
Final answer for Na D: 1.6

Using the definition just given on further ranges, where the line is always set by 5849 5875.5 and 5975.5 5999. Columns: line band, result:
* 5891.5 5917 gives 1.4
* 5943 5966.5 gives 0.6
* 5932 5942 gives 0.7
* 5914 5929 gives 0.4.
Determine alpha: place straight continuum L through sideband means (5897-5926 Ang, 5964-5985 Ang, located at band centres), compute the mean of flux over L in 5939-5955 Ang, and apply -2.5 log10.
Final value 0.04 mag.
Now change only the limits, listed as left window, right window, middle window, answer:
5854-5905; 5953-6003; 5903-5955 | 0.02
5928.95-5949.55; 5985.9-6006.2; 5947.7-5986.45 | -0.01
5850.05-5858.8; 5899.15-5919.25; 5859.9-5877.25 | -0.04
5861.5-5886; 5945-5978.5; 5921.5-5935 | 0.04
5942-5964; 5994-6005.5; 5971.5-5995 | -0.01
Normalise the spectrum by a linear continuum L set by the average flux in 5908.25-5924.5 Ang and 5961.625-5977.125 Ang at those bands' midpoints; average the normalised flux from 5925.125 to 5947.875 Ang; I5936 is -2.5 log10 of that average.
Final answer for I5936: 0.04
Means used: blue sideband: 4.52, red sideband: 4.6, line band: 4.37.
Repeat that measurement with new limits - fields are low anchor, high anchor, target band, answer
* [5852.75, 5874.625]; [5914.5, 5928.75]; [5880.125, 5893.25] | 0.044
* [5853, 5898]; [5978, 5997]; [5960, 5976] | -0.022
